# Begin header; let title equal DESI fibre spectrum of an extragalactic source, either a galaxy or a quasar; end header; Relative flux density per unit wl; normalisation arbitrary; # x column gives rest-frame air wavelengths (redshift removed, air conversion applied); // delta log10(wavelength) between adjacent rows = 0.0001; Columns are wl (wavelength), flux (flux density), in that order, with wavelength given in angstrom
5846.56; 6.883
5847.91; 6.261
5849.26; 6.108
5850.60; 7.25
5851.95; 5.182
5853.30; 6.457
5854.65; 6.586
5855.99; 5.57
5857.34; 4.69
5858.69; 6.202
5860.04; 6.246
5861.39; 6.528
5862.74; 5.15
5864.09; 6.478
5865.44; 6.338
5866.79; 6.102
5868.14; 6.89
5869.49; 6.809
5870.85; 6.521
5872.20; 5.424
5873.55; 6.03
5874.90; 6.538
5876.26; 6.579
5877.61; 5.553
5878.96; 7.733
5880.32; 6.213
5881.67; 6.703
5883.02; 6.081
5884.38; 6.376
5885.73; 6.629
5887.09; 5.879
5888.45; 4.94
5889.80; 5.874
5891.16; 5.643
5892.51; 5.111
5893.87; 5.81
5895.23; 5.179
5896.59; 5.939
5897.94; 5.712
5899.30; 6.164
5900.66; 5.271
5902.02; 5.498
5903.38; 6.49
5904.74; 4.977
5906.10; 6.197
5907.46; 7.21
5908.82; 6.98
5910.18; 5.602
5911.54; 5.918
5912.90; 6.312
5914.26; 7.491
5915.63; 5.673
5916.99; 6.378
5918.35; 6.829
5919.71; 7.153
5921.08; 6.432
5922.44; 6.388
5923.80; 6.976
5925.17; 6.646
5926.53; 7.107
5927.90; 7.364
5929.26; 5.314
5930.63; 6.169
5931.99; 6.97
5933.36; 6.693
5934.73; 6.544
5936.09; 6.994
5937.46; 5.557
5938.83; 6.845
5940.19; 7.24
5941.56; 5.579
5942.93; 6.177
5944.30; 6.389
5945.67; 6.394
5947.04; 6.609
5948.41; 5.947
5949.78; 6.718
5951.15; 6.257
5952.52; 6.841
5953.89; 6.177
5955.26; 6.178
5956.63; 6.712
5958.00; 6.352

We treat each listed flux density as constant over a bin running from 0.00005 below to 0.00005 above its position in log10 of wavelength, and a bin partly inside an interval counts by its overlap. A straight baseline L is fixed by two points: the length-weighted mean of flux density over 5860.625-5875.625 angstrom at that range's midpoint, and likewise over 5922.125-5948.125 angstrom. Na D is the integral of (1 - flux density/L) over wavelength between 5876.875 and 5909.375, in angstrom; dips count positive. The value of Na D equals 1.8 angstrom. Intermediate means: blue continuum 6.25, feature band 6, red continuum 6.52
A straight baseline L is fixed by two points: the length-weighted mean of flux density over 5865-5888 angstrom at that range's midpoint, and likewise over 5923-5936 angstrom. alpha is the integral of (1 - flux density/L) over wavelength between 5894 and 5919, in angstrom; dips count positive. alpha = 1.67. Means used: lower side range 6.36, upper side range 6.66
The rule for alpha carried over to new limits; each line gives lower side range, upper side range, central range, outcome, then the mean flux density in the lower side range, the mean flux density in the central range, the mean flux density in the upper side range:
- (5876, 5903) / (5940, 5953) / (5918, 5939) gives -1.3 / 5.94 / 6.61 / 6.37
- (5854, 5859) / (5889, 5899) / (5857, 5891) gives -3.0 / 5.73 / 6.19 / 5.63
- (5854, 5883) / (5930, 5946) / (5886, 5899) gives 1.4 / 6.23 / 5.62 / 6.47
